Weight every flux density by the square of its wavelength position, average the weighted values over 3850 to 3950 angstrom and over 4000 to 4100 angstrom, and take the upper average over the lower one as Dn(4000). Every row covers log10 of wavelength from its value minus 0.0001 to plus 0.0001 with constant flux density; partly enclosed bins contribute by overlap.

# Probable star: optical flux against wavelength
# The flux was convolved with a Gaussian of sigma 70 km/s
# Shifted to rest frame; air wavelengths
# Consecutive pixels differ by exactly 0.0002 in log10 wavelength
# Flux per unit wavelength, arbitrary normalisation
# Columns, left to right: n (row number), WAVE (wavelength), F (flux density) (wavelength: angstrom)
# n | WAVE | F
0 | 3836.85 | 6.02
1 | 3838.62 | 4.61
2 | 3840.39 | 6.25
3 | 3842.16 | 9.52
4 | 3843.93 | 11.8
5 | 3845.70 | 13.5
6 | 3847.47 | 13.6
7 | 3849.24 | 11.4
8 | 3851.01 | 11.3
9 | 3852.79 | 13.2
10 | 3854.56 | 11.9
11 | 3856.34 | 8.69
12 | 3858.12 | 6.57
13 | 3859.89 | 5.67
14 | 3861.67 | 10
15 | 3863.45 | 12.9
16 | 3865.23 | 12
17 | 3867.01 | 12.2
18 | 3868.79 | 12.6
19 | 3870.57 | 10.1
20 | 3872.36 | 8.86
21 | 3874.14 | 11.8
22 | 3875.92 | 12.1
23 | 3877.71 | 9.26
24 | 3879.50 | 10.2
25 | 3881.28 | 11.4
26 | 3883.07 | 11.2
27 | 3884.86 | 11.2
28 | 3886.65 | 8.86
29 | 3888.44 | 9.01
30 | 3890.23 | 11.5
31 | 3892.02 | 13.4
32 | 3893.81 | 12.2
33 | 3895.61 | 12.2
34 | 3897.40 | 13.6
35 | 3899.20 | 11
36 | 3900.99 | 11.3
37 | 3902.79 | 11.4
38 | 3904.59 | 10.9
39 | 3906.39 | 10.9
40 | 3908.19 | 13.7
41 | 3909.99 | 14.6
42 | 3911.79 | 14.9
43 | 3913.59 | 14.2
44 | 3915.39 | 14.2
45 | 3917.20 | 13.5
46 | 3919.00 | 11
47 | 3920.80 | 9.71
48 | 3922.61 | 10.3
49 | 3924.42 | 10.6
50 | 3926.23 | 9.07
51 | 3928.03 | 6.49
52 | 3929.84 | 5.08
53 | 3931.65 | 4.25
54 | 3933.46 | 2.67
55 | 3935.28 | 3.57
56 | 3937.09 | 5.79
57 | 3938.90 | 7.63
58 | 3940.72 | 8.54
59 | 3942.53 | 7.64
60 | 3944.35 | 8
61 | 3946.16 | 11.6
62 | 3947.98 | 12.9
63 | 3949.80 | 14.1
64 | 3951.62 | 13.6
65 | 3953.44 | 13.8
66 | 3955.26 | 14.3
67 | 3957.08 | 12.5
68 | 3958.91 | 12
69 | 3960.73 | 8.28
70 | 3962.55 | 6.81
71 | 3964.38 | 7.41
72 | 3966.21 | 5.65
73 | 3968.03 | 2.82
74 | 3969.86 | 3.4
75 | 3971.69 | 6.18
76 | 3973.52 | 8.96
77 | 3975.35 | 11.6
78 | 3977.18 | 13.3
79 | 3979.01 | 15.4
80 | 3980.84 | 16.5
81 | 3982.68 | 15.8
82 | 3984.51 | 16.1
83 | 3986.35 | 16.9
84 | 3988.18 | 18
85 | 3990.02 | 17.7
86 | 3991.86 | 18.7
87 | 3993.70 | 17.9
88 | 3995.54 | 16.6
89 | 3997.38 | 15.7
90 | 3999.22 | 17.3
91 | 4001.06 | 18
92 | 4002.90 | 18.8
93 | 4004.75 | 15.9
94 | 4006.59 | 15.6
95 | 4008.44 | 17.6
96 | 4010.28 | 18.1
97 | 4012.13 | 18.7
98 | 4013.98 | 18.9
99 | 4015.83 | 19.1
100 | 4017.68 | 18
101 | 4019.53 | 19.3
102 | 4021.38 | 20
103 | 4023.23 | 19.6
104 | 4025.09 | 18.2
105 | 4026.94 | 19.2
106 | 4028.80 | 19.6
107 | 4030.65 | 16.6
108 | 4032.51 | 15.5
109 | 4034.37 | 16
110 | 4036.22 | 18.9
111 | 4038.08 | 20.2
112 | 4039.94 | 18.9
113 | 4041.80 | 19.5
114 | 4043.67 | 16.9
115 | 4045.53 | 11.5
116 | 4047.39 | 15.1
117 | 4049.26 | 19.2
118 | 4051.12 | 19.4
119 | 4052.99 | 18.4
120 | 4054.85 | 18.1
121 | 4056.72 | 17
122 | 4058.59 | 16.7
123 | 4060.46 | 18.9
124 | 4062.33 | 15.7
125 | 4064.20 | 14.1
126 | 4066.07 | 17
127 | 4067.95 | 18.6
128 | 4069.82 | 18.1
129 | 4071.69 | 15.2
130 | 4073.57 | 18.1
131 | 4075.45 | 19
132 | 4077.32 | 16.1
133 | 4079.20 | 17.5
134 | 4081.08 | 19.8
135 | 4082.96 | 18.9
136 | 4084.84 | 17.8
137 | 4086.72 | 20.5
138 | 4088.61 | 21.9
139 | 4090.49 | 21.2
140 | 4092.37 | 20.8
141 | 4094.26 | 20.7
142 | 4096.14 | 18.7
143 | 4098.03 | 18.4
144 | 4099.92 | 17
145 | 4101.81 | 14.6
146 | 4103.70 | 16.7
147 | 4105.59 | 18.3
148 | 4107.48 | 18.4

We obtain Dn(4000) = 1.88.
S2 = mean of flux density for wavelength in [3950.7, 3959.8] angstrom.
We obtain 13.2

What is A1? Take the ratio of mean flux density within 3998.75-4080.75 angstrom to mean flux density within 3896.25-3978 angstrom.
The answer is 1.80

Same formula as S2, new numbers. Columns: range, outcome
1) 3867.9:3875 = 10.8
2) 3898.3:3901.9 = 11.2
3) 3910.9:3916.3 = 14.4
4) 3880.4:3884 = 11.3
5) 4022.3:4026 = 18.9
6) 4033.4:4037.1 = 17.4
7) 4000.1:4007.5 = 17.1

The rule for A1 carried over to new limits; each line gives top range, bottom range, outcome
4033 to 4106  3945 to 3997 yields 1.44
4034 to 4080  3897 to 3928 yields 1.46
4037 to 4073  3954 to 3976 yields 2.07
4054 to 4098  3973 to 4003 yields 1.14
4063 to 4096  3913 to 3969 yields 2.00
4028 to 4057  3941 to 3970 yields 1.79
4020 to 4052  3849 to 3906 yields 1.64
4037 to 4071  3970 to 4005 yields 1.14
